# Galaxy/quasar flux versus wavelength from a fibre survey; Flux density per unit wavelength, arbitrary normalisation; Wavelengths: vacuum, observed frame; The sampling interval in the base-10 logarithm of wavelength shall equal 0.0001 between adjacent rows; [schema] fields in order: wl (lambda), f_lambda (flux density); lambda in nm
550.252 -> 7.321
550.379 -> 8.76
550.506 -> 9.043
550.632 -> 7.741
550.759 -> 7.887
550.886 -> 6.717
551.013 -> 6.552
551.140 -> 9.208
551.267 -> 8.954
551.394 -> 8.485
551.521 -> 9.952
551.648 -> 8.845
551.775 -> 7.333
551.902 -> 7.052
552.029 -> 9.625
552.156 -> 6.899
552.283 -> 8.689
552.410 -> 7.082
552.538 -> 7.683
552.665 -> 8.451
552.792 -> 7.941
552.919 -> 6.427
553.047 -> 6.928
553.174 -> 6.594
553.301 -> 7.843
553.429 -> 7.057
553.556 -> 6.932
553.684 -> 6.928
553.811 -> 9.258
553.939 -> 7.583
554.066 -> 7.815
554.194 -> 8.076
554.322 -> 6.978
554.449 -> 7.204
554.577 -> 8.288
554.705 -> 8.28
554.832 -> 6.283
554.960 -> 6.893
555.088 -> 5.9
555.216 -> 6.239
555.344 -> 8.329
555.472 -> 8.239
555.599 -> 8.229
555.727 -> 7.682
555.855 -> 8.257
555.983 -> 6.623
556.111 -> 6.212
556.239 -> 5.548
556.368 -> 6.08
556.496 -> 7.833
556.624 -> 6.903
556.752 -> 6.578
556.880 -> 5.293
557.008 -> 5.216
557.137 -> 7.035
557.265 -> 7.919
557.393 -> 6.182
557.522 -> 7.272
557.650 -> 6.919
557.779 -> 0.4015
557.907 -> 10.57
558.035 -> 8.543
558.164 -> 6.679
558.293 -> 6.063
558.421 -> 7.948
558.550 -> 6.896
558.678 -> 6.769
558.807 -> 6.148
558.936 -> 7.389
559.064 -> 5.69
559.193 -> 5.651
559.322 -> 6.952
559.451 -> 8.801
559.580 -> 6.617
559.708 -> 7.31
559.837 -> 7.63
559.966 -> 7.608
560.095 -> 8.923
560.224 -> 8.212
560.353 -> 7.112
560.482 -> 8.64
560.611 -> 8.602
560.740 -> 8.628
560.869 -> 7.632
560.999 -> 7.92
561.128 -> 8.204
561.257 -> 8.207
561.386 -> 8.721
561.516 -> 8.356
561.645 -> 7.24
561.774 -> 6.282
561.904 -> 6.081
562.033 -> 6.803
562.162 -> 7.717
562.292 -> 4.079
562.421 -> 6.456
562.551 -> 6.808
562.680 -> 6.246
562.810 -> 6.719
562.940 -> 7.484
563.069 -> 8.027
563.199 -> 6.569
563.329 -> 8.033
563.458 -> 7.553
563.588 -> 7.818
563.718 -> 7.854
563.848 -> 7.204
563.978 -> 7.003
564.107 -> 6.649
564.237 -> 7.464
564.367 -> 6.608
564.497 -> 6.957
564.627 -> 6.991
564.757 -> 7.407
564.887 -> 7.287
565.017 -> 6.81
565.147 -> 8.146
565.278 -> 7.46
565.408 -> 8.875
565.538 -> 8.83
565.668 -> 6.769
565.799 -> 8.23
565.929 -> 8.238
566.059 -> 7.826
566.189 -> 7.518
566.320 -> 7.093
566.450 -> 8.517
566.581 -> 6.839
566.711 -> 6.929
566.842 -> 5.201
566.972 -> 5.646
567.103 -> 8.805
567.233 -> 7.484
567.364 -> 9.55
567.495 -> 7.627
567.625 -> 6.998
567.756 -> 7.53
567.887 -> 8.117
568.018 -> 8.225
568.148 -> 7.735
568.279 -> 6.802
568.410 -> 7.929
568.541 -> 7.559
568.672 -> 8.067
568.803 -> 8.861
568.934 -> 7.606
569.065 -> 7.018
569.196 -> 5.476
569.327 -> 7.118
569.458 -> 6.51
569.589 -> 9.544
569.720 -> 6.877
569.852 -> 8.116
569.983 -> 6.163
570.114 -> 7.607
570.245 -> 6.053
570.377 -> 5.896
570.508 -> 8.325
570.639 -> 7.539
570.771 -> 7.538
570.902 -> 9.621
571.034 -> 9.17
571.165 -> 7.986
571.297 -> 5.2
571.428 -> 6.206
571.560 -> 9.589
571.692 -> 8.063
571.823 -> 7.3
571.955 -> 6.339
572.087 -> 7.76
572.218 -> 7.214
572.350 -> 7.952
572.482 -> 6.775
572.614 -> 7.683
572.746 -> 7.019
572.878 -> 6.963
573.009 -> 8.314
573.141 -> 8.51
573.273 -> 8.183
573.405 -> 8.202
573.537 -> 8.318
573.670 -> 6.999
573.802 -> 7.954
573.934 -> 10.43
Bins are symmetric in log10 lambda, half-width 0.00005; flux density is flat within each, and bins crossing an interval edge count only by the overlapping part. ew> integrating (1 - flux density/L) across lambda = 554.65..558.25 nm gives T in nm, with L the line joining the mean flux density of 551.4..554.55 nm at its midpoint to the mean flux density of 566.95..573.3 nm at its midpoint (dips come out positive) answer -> 0.40 nm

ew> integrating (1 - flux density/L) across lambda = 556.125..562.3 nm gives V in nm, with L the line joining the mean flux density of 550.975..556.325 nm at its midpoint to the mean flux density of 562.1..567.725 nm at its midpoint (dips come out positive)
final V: 0.29 nm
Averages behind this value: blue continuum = 7.6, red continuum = 7.31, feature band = 7.1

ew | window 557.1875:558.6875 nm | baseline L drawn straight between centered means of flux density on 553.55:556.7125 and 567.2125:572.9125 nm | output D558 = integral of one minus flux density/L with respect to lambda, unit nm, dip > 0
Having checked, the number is 0.101 nm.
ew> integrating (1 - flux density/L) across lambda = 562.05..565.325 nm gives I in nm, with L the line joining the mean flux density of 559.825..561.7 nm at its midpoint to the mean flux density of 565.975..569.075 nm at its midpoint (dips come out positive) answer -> 0.33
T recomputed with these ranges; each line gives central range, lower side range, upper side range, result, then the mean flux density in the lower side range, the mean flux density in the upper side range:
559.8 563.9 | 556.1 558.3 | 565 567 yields -0.27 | 6.53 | 7.48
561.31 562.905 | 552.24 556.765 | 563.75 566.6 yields 0.14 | 7.33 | 7.5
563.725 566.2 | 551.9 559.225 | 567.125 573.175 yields -0.03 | 7.11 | 7.56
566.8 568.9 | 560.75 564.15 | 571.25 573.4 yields -0.08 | 7.24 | 7.49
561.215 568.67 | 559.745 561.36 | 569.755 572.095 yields 0.43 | 8.11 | 7.45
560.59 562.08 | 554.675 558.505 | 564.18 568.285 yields -0.11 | 6.86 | 7.53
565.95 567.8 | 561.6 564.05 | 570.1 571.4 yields -0.05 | 6.94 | 7.45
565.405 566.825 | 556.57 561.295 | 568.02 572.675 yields -0.06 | 7.16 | 7.47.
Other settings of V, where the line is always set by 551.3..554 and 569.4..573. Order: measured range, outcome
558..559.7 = 0.17 nm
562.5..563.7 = 0.05 nm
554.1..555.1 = 0.06 nm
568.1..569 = -0.03 nm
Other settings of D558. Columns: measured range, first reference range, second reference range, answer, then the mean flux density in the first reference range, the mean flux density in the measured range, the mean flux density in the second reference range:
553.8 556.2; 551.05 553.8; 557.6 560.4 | 0.04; 7.87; 7.43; 7.04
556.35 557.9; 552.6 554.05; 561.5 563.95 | 0.21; 7.47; 6.3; 6.99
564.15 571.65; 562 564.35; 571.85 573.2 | -0.28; 7.02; 7.51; 7.44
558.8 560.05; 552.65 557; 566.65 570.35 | 0.04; 7.19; 7.05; 7.38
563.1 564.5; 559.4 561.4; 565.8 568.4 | 0.09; 8.03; 7.28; 7.54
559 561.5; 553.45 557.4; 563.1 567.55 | -0.16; 7.14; 7.75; 7.47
